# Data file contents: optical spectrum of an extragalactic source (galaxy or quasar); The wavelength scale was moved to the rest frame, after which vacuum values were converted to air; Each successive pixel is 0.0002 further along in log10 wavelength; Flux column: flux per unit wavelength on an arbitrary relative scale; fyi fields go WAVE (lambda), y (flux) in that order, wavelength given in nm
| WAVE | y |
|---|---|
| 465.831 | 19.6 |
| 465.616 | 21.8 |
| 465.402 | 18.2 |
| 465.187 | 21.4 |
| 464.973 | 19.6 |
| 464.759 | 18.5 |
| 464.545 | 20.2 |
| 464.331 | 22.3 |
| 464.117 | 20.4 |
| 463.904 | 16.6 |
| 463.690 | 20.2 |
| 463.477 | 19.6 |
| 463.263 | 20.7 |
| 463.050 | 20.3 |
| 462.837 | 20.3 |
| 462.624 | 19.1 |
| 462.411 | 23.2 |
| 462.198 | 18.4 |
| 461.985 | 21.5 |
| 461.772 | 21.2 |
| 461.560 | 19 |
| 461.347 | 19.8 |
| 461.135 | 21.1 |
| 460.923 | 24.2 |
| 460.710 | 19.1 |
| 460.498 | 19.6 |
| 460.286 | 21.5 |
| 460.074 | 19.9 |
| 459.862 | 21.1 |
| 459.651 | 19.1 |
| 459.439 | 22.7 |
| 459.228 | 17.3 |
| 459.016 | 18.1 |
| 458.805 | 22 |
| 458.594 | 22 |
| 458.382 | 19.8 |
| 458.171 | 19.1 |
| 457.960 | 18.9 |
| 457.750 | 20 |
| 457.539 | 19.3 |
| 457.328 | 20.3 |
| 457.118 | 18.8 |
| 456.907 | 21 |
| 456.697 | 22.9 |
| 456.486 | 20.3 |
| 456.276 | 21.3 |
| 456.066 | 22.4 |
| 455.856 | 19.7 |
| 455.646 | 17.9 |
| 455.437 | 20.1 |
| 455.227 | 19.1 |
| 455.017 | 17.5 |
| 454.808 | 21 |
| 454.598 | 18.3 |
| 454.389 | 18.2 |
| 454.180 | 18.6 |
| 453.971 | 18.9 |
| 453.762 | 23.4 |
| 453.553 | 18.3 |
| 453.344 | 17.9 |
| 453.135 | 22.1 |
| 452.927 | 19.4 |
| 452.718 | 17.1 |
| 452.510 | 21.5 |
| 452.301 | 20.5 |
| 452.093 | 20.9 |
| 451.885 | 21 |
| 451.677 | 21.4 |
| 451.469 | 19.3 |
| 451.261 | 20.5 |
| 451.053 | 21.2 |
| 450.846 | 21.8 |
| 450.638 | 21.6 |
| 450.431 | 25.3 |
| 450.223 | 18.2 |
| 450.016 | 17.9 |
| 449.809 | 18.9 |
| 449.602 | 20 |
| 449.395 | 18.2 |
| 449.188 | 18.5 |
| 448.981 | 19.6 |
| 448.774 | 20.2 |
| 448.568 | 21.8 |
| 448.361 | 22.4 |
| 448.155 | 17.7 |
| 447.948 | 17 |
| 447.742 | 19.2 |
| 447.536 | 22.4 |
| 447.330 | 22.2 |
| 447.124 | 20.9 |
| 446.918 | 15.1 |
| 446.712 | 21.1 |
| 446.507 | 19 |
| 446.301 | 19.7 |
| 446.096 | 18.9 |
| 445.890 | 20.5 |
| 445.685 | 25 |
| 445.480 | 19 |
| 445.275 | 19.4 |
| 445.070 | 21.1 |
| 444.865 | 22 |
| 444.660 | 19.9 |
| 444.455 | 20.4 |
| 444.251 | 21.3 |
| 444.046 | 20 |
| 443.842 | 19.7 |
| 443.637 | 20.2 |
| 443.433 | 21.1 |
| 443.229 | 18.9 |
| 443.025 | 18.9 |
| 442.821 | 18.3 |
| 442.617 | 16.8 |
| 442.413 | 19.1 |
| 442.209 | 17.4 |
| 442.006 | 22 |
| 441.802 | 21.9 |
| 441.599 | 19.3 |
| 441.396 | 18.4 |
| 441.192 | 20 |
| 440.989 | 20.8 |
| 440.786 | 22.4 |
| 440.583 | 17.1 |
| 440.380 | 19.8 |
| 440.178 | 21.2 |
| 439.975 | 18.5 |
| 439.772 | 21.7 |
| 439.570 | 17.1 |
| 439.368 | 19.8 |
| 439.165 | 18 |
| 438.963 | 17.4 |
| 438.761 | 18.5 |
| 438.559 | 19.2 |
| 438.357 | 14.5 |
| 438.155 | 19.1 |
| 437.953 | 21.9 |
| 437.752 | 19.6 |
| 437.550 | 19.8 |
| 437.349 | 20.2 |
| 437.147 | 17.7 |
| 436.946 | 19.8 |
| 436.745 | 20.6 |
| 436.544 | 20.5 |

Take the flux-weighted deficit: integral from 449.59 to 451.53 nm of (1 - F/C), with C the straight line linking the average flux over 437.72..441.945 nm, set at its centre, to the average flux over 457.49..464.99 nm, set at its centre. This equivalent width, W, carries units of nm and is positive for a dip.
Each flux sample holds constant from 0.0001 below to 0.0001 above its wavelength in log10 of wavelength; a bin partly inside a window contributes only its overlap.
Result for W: -0.07 nm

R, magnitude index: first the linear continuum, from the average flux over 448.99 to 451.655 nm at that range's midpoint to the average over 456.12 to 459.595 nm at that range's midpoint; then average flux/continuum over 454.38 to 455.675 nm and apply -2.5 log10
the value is 0.068 mag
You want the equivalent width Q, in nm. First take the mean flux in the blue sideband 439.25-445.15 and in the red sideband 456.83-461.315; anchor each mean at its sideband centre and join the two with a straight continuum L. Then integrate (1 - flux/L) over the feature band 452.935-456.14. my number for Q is 0.09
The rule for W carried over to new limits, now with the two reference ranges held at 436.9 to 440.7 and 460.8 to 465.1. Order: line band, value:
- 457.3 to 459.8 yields 0.022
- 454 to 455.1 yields 0.061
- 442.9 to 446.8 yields -0.198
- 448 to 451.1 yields -0.090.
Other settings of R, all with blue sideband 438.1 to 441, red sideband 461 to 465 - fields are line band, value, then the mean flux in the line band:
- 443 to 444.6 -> -0.052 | 20.1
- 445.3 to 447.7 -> -0.054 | 20.3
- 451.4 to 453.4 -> -0.031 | 20.2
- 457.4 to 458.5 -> 0.024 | 19.5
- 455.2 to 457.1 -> -0.038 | 20.5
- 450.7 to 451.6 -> -0.066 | 20.8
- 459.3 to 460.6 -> -0.031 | 20.6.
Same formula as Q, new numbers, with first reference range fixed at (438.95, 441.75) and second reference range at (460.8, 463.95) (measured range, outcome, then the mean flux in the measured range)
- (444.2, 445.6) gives -0.06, 20.5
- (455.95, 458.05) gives -0.04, 20.5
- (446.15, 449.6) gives 0.02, 19.7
